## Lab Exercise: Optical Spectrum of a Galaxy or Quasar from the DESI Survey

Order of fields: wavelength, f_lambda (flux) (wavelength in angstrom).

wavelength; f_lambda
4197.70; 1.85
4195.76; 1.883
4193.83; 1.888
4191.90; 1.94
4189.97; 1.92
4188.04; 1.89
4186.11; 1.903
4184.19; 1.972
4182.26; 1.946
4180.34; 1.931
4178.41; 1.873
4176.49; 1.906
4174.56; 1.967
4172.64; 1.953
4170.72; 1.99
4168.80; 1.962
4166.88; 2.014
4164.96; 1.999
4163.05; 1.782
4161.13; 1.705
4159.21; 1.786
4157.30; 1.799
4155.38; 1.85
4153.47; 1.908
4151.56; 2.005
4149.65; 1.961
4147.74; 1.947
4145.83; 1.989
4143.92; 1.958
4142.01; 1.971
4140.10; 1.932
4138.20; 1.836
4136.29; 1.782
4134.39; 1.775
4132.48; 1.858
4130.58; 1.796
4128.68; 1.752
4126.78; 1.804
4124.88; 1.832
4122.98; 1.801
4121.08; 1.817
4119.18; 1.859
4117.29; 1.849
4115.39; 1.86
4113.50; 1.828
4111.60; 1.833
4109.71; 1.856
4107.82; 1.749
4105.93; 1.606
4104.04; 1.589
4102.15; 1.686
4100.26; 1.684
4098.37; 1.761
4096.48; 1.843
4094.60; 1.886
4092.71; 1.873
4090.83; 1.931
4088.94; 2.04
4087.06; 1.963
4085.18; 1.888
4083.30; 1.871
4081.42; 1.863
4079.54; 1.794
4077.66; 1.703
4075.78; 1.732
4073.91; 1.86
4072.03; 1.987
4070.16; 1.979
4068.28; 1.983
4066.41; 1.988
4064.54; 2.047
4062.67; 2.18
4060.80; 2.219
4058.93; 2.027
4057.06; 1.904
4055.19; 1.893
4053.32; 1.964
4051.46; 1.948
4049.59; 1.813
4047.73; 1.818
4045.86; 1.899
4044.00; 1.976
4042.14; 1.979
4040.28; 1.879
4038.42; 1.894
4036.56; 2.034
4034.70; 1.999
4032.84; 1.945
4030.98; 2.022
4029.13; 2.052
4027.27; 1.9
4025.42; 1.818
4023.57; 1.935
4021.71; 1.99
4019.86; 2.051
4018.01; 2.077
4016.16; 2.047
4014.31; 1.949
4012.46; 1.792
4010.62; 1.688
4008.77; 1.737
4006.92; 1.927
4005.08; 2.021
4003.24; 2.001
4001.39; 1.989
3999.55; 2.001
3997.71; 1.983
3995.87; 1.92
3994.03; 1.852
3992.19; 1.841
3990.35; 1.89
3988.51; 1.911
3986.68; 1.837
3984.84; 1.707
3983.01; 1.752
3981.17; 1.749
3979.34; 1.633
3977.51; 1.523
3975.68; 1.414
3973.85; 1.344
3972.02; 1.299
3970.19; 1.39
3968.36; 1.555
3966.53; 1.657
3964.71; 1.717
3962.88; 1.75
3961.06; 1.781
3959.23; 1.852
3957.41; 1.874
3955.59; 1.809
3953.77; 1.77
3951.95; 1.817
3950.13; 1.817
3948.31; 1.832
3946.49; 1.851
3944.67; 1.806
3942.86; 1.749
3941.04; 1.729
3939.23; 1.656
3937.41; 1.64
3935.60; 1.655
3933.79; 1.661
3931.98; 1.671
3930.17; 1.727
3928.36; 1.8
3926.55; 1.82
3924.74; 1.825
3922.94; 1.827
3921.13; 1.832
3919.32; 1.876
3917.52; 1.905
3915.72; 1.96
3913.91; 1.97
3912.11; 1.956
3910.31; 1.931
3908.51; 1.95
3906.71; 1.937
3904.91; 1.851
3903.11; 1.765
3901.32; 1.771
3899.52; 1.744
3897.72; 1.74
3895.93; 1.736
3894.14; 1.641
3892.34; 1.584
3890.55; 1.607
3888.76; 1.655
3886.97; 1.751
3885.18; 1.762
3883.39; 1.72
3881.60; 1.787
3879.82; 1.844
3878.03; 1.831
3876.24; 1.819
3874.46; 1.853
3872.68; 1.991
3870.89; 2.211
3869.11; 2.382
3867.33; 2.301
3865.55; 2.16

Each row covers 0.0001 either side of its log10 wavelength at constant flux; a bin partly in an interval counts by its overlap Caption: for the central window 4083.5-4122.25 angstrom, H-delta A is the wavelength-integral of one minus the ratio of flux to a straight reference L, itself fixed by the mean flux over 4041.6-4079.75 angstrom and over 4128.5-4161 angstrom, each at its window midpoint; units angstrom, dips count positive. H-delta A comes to 1.77 angstrom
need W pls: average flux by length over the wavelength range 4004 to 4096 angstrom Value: 1.93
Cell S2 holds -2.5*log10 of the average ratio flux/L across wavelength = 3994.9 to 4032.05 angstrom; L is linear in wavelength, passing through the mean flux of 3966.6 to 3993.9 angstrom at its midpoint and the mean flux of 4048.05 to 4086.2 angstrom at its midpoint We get -0.11 mag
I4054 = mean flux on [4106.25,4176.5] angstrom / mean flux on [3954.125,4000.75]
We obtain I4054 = 1.08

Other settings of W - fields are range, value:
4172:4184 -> 1.93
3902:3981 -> 1.75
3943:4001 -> 1.74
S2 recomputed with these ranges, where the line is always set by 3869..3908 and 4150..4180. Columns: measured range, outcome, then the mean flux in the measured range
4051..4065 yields -0.09 mag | 2.02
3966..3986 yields 0.19 mag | 1.55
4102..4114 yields 0.09 mag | 1.74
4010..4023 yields -0.06 mag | 1.95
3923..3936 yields 0.05 mag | 1.75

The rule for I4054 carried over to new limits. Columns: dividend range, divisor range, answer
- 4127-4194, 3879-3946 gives 1.07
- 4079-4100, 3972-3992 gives 1.13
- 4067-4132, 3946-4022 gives 1.02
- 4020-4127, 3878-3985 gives 1.09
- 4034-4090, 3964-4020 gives 1.09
